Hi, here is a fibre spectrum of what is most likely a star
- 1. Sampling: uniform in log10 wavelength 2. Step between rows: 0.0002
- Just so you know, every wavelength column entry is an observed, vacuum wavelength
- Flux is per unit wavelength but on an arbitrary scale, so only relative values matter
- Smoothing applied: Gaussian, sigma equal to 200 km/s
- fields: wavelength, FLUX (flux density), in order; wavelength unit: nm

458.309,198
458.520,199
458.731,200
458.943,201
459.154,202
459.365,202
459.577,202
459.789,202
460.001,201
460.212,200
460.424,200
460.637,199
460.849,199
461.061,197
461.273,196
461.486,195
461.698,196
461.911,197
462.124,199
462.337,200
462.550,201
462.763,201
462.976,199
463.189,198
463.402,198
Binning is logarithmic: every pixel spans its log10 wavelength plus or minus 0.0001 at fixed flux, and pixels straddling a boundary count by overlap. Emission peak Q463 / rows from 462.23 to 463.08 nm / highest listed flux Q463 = 201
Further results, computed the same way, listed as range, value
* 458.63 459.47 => 202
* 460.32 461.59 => 200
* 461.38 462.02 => 197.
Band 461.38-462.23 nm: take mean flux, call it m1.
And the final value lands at 197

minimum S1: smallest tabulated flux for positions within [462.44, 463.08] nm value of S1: 199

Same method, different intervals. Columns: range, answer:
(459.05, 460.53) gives 200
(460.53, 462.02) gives 195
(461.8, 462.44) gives 197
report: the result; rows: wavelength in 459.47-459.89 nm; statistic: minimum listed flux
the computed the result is 202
